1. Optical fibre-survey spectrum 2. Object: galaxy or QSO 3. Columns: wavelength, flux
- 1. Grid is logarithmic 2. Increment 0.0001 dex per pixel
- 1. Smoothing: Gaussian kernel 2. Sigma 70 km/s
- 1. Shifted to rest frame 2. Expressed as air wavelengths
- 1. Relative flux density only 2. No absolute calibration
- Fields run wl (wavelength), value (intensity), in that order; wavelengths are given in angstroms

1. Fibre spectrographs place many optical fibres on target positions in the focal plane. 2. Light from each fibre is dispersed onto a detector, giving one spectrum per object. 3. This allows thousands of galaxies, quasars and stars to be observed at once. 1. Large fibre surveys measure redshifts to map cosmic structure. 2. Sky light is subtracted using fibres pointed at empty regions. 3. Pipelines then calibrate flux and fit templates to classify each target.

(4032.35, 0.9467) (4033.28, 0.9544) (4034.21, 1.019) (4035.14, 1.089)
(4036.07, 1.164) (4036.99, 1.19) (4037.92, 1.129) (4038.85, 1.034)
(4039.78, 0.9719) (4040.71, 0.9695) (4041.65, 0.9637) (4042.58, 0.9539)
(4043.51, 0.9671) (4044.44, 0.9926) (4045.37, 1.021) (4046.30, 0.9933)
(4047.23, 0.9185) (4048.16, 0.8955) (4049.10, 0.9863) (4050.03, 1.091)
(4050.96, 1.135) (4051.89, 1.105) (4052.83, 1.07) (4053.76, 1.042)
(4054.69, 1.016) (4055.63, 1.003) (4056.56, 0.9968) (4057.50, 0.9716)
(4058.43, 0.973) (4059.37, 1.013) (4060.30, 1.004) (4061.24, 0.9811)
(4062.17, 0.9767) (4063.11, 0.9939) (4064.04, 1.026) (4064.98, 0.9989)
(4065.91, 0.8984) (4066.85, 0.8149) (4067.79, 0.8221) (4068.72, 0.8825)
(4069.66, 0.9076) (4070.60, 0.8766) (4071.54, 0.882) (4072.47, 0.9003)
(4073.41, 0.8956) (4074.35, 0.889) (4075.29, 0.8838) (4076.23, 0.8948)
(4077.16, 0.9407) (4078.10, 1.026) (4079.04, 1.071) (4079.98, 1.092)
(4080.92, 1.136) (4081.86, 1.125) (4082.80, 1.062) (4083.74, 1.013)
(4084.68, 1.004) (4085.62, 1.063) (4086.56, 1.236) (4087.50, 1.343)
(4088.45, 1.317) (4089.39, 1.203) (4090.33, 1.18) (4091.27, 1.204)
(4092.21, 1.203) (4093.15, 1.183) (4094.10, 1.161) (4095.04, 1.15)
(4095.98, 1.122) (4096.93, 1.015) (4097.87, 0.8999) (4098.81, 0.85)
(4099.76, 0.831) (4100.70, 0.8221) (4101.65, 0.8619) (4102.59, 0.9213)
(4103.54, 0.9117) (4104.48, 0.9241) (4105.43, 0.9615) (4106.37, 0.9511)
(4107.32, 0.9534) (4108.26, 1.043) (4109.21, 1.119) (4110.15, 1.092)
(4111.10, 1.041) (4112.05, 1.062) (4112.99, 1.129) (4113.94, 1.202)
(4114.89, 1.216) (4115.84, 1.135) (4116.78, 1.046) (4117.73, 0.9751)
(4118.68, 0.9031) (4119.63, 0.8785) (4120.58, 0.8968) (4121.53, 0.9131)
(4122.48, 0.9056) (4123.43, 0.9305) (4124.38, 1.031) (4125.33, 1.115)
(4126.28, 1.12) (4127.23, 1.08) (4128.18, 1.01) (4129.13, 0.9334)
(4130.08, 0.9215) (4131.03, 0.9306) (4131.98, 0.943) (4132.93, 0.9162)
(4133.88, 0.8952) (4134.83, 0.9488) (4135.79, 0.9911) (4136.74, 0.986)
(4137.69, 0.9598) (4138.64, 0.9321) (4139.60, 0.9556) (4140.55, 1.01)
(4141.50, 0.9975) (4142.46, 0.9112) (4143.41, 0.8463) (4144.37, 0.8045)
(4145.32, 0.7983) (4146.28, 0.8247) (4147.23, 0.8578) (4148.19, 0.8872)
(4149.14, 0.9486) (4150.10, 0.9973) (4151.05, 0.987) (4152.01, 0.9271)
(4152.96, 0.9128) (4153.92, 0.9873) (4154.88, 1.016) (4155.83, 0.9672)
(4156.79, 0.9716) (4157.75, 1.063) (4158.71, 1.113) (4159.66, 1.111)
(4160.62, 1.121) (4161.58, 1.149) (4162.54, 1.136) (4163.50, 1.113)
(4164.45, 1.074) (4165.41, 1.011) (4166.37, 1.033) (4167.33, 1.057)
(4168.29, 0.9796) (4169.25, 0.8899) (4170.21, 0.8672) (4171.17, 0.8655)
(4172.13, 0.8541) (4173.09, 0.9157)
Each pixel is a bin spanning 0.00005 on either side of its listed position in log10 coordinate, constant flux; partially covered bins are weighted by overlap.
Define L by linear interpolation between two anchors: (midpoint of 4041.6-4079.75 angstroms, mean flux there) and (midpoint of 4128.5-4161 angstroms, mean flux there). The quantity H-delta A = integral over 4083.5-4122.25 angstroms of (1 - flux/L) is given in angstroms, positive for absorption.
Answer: -3.5 angstroms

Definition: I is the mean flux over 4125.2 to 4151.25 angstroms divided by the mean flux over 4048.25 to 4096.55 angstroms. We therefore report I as 0.9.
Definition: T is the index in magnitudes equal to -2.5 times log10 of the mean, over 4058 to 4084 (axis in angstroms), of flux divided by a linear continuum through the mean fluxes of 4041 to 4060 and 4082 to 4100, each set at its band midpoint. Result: 0.10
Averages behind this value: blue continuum 1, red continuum 1.11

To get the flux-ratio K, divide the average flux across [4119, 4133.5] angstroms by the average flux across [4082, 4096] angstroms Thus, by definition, 0.83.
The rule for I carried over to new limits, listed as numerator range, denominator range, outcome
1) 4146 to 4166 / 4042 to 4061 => 1.00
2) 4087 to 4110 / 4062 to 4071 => 1.14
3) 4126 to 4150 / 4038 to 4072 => 0.96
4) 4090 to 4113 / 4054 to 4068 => 1.05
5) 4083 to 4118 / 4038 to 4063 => 1.06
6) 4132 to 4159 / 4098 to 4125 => 0.96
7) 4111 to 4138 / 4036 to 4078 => 1.02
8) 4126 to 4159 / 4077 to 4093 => 0.84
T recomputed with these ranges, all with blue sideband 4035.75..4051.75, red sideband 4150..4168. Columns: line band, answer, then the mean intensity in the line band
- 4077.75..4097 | -0.11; 1.14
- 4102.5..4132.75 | 0.03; 1.01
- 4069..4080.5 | 0.10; 0.938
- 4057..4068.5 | 0.08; 0.955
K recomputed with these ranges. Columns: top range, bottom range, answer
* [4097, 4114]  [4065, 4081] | 1.05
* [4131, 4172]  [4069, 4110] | 0.95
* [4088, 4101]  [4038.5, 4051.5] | 1.09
